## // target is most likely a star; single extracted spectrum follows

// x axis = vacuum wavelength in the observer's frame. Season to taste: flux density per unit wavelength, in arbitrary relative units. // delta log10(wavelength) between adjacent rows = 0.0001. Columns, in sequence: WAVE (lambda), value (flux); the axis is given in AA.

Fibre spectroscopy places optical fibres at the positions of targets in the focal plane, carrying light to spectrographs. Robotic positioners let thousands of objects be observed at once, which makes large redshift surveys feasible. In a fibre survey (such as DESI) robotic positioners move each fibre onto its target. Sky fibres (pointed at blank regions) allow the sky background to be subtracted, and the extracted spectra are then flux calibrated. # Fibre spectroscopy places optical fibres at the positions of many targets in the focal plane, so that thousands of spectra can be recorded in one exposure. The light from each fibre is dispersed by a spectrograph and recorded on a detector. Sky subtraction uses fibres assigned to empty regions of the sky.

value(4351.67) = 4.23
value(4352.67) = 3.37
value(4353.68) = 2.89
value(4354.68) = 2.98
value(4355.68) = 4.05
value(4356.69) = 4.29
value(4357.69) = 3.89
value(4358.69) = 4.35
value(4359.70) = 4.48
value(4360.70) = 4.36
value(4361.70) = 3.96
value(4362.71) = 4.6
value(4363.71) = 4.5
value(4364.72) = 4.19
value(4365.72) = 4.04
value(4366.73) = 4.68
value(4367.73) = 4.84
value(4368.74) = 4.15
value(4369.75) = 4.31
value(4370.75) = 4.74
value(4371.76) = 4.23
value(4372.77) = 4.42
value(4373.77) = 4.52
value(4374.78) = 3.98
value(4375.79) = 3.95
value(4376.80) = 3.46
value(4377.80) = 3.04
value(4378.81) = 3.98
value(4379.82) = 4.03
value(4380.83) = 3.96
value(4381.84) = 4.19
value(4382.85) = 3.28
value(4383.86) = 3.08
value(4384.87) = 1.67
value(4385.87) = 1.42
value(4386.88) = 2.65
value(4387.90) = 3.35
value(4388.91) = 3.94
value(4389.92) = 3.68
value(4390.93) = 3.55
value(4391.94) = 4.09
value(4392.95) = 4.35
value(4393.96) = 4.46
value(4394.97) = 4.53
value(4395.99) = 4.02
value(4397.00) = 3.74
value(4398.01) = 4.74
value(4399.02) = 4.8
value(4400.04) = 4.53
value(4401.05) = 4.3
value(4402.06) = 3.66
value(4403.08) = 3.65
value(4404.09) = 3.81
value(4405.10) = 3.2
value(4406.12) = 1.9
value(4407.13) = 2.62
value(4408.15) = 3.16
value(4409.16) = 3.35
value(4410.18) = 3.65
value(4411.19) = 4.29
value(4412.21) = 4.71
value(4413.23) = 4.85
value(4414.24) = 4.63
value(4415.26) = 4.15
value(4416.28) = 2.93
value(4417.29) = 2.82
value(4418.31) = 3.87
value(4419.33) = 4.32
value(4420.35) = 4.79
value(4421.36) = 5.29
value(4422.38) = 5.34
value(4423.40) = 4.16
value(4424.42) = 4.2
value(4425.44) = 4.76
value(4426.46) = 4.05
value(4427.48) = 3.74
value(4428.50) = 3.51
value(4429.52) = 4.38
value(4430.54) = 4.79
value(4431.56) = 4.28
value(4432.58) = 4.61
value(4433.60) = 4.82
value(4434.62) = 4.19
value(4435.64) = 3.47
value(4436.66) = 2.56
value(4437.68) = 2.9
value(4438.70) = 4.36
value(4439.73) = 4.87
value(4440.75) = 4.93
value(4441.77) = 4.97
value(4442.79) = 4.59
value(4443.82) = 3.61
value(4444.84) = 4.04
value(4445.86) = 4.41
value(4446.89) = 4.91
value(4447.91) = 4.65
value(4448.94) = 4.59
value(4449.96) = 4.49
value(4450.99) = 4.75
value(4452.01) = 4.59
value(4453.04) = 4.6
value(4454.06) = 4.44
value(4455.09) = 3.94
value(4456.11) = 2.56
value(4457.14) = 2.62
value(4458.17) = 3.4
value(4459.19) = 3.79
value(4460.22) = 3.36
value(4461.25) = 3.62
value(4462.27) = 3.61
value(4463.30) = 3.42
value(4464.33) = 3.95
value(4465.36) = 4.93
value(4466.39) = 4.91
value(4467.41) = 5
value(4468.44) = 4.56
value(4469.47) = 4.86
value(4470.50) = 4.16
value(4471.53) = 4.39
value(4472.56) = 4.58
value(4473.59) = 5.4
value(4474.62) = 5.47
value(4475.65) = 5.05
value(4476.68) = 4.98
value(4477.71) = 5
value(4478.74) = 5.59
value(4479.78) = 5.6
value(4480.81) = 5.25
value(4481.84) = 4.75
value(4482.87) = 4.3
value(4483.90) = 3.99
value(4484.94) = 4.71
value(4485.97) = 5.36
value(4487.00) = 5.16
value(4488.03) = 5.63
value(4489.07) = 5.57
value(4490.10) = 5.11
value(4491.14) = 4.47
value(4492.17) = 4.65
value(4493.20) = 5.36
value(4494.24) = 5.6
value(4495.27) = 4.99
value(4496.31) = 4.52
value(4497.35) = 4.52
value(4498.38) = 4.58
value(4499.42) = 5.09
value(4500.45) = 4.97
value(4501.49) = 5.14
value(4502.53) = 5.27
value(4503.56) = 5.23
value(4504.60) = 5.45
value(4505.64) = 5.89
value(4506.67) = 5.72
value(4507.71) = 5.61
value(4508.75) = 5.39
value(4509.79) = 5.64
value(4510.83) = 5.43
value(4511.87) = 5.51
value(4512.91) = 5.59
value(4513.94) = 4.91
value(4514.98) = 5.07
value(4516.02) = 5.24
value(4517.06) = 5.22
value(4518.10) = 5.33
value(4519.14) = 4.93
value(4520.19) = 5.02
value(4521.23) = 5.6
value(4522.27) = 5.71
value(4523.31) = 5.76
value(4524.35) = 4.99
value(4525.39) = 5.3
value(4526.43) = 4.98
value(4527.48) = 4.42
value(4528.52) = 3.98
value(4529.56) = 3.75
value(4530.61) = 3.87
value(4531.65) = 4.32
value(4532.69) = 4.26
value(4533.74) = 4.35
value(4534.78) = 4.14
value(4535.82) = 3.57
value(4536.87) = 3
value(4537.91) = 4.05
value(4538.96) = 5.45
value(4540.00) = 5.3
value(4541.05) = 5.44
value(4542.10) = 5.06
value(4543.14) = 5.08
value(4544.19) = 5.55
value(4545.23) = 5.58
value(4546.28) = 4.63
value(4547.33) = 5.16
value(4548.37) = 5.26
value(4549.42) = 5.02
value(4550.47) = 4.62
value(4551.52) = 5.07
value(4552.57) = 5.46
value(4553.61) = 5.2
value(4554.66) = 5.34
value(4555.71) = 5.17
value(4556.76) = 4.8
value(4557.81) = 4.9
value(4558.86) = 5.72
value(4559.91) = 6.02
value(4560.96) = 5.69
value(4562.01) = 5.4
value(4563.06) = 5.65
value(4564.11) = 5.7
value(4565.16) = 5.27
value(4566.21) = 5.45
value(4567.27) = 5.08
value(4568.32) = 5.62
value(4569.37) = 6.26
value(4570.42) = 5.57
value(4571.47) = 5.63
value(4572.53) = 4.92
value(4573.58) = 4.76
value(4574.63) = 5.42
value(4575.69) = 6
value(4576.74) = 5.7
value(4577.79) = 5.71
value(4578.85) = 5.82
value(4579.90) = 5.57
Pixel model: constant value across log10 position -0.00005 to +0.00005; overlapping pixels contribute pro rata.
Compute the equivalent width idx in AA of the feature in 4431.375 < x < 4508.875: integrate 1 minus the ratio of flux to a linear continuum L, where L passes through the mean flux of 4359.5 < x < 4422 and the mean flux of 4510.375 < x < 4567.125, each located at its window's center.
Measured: -1.66 AA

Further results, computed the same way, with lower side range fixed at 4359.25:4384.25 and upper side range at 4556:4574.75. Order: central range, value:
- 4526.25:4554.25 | 3.1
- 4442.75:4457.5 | 1.5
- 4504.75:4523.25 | -1.2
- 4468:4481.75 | -0.5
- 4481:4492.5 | 0.0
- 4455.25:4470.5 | 2.7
